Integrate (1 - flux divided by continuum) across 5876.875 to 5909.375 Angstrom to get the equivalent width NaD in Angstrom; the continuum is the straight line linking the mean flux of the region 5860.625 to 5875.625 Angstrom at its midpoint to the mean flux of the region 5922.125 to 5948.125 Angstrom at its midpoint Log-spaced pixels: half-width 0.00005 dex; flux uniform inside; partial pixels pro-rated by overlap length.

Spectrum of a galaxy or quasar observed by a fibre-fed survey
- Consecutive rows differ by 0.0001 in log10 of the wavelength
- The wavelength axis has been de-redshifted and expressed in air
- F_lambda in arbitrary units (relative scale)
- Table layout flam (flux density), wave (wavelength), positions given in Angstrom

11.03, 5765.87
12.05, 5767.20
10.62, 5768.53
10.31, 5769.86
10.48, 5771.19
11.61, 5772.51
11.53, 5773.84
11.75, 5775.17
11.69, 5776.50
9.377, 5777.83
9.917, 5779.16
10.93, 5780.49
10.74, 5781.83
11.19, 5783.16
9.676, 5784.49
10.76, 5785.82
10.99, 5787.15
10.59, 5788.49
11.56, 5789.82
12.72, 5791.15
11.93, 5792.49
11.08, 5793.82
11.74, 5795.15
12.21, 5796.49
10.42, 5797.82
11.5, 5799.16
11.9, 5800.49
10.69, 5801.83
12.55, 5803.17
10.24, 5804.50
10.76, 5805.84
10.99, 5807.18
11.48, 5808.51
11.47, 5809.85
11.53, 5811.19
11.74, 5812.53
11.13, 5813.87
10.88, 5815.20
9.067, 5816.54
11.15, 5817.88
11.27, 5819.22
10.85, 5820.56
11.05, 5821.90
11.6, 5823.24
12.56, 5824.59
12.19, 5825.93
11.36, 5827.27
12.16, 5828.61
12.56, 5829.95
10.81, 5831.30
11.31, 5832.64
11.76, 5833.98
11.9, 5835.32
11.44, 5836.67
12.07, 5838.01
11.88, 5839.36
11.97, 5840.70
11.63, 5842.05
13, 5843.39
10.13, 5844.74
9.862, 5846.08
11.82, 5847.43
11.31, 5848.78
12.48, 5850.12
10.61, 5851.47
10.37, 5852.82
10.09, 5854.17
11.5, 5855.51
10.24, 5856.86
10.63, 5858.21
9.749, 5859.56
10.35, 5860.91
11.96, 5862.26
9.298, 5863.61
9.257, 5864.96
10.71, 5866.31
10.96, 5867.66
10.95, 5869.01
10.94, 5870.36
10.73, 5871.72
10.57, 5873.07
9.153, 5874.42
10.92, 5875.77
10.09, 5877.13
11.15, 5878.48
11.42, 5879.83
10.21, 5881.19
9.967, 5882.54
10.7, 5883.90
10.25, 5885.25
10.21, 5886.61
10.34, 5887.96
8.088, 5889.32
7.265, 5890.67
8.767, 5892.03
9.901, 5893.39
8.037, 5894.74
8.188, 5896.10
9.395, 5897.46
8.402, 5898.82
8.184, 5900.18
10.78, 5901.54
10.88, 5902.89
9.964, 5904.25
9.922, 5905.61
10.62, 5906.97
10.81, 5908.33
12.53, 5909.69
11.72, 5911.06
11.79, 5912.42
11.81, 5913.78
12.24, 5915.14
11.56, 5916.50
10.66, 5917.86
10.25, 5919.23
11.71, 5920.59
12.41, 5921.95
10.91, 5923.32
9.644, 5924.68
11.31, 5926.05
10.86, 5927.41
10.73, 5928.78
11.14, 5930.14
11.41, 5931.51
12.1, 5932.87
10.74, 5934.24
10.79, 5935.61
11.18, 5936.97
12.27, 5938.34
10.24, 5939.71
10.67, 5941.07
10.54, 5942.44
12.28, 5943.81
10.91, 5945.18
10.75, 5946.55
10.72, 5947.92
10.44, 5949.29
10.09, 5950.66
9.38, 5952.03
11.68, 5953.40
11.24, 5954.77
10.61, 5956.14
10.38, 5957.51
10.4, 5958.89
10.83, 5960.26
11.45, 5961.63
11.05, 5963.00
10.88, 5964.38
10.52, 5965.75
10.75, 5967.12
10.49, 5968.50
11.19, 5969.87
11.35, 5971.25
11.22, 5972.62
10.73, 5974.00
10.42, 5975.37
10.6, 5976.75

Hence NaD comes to 2.8 Angstrom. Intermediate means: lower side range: 10.5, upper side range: 11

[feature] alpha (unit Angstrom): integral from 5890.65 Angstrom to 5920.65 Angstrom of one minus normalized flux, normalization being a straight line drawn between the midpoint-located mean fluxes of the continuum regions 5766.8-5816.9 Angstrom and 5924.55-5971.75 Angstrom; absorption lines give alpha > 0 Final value 1.87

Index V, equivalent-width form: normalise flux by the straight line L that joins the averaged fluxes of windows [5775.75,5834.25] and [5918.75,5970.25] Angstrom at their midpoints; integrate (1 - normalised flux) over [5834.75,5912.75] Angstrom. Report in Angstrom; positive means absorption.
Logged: 4.3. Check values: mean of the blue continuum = 11.2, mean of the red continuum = 10.9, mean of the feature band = 10.5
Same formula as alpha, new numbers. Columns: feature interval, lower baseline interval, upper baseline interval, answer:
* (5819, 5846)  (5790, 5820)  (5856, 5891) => -1.88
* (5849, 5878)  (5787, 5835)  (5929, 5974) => 1.68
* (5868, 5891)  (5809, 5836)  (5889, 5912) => -0.20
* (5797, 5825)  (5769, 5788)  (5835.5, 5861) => -0.58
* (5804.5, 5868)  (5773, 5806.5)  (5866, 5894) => -3.16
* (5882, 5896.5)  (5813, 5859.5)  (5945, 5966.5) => 2.33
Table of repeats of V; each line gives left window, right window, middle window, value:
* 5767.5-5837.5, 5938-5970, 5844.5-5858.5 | 0.3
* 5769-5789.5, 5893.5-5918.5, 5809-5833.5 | -1.7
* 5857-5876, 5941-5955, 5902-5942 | -1.7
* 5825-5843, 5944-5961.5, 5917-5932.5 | -0.1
